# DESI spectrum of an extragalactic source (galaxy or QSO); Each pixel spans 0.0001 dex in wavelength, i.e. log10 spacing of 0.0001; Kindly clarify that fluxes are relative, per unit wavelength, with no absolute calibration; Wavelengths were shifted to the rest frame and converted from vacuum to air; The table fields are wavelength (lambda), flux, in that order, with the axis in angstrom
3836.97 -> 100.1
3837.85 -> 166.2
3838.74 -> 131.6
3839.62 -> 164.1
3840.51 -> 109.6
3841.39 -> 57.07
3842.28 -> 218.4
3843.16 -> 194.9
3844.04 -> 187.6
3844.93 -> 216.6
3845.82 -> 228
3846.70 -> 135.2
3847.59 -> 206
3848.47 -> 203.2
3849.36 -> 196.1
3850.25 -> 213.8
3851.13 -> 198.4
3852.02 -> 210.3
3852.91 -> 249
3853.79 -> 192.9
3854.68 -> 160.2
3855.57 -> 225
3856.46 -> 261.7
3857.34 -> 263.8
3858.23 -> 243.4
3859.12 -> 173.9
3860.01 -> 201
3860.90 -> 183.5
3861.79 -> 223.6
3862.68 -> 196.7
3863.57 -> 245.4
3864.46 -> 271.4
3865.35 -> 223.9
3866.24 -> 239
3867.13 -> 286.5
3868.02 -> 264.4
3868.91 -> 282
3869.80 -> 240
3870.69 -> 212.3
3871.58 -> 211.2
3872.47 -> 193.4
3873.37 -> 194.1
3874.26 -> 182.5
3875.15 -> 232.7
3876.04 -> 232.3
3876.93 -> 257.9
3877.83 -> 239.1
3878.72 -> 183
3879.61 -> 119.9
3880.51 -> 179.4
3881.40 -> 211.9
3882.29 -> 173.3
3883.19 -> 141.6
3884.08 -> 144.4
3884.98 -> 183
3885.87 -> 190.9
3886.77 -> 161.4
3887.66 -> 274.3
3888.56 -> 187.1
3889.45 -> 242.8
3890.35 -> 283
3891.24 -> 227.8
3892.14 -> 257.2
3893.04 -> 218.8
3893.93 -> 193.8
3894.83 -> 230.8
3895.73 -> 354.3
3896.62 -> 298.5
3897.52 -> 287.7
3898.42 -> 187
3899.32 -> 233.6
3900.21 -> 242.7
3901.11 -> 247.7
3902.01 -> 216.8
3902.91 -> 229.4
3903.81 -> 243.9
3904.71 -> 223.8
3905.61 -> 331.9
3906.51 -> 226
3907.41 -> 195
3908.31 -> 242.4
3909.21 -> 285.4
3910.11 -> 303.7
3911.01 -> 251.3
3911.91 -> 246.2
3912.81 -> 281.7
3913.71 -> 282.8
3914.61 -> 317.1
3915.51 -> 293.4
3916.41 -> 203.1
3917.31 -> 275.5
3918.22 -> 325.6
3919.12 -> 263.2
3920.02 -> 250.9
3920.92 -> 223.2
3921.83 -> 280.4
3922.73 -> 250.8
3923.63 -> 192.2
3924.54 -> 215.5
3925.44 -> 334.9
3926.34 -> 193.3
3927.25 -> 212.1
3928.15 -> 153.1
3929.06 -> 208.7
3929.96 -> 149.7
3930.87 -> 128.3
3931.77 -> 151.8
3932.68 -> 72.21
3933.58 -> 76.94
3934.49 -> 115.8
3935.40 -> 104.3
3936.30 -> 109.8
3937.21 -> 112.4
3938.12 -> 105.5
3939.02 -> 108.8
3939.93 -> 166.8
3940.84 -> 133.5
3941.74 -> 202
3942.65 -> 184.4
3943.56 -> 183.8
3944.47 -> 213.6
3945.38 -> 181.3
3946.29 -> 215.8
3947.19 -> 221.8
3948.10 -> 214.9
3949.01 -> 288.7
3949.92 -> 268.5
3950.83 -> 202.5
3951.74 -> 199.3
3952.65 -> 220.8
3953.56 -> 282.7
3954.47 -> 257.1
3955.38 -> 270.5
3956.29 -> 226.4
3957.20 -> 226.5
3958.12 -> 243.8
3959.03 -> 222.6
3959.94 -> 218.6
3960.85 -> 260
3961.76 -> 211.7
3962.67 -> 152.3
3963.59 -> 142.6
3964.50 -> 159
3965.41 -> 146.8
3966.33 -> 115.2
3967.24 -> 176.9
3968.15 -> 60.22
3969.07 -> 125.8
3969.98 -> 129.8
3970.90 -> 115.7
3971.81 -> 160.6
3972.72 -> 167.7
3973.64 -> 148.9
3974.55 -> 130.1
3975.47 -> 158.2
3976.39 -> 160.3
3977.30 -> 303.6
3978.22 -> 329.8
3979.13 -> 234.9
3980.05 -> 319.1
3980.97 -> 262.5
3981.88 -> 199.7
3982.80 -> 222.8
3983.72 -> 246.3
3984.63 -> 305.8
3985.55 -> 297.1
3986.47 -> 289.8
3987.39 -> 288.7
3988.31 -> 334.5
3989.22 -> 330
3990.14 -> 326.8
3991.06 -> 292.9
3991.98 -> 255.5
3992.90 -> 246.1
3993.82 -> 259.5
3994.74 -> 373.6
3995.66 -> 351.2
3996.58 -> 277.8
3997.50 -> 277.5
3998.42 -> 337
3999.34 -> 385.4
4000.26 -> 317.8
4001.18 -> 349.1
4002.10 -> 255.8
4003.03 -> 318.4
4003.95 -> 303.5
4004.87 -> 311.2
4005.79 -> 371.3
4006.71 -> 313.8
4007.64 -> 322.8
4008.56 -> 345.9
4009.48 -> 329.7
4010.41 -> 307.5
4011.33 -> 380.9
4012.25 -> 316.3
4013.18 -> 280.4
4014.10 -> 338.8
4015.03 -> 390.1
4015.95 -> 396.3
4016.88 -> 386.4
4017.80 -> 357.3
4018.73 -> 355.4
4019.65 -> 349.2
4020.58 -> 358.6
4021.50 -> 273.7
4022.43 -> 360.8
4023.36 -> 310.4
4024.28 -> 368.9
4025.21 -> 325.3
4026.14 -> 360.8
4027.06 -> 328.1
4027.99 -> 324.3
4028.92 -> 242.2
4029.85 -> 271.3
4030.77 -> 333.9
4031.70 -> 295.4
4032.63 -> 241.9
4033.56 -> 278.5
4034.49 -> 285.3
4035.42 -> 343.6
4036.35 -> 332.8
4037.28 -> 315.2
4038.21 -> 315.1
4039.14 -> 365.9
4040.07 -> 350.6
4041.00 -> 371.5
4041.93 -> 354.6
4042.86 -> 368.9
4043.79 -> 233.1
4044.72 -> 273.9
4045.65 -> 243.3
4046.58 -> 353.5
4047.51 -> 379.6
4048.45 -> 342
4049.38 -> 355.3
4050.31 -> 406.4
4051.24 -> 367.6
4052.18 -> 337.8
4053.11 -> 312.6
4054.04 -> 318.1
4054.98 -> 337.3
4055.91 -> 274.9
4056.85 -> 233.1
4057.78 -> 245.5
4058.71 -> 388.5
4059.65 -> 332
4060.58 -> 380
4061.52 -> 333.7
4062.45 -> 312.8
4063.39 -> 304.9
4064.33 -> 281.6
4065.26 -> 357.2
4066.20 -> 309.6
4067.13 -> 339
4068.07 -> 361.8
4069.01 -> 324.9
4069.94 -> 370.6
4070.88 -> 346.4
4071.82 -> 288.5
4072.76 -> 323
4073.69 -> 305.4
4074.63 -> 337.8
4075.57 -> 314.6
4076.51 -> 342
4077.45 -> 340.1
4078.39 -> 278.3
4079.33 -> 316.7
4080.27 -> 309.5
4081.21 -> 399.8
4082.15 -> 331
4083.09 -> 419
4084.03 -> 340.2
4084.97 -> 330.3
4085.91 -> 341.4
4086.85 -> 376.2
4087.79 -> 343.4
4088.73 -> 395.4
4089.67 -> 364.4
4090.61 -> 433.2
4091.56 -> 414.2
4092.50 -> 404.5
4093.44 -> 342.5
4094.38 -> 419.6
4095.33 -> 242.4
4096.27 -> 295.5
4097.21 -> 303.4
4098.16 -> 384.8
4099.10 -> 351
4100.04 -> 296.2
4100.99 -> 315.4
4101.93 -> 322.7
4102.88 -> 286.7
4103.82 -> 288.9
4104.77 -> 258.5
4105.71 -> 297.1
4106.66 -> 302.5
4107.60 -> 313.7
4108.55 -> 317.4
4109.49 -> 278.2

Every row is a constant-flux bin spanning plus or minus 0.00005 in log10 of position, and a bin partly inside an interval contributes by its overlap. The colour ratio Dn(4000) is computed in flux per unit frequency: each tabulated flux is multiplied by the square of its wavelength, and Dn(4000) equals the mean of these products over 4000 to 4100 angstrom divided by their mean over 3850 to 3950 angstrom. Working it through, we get 1.66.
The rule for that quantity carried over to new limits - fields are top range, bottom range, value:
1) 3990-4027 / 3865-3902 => 1.57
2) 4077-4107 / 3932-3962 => 1.90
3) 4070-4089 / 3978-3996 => 1.23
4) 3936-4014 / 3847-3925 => 1.09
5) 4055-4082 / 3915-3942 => 1.86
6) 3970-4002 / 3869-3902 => 1.27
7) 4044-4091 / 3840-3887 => 1.81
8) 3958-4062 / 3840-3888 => 1.52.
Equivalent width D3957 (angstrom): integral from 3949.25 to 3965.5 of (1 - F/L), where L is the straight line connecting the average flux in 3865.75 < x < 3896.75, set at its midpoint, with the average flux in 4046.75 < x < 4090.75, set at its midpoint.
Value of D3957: 2.9 angstrom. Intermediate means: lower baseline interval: 220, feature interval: 220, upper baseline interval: 337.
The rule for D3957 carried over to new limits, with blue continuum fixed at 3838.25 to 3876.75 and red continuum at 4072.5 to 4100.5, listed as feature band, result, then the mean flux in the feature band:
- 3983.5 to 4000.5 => -0.92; 306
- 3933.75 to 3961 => 6.92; 197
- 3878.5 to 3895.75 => 1.69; 205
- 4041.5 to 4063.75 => 0.12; 325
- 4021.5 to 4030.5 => -0.26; 319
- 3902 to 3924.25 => -1.45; 258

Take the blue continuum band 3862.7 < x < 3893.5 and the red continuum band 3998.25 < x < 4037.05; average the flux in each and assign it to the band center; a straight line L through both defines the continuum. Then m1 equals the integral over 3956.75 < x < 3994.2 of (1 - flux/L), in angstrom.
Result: 9.7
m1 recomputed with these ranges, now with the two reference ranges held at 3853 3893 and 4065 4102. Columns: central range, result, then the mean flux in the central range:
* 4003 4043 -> -3.12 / 331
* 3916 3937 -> 4.51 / 194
